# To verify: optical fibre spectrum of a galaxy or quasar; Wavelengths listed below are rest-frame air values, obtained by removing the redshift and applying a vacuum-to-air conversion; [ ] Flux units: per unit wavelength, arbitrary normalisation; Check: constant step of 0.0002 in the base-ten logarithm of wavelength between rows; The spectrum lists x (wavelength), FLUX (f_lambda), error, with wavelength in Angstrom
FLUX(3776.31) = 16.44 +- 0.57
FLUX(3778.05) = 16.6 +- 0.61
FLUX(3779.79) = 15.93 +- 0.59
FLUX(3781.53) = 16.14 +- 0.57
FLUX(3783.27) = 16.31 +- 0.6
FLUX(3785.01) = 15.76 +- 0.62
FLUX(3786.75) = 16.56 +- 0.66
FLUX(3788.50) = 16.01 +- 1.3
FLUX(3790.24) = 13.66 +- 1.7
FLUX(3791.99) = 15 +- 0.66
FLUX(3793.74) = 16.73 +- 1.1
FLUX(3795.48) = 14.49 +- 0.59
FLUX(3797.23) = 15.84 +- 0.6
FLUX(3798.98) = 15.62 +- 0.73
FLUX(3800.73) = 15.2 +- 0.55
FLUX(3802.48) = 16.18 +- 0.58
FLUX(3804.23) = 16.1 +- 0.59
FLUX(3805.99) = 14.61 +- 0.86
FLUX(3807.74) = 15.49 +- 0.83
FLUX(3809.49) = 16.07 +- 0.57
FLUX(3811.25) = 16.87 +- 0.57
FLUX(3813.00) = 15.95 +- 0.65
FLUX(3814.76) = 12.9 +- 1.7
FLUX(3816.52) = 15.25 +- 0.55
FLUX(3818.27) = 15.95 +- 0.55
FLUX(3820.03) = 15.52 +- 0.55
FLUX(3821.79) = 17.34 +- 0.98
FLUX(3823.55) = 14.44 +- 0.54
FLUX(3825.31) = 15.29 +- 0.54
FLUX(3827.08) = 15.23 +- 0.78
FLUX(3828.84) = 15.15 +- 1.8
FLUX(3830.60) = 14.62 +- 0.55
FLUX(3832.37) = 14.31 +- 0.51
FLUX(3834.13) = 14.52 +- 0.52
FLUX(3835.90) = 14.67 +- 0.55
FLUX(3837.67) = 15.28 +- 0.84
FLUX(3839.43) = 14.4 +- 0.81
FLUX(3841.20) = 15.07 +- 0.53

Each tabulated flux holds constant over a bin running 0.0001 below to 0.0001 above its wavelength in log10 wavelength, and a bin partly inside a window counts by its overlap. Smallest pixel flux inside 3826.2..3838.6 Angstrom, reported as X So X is 14.31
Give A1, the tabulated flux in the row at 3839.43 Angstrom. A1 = 14.4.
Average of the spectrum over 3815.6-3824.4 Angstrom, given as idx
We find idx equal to 15.7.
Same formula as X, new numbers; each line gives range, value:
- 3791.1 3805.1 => 14.49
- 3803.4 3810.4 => 14.61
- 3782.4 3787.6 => 15.76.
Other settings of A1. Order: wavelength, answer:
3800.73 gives 15.2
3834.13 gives 14.52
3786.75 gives 16.56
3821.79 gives 17.34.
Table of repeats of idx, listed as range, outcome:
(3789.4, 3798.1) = 15.1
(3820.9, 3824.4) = 15.9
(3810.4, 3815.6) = 15.3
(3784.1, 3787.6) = 16.2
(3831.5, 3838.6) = 14.7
